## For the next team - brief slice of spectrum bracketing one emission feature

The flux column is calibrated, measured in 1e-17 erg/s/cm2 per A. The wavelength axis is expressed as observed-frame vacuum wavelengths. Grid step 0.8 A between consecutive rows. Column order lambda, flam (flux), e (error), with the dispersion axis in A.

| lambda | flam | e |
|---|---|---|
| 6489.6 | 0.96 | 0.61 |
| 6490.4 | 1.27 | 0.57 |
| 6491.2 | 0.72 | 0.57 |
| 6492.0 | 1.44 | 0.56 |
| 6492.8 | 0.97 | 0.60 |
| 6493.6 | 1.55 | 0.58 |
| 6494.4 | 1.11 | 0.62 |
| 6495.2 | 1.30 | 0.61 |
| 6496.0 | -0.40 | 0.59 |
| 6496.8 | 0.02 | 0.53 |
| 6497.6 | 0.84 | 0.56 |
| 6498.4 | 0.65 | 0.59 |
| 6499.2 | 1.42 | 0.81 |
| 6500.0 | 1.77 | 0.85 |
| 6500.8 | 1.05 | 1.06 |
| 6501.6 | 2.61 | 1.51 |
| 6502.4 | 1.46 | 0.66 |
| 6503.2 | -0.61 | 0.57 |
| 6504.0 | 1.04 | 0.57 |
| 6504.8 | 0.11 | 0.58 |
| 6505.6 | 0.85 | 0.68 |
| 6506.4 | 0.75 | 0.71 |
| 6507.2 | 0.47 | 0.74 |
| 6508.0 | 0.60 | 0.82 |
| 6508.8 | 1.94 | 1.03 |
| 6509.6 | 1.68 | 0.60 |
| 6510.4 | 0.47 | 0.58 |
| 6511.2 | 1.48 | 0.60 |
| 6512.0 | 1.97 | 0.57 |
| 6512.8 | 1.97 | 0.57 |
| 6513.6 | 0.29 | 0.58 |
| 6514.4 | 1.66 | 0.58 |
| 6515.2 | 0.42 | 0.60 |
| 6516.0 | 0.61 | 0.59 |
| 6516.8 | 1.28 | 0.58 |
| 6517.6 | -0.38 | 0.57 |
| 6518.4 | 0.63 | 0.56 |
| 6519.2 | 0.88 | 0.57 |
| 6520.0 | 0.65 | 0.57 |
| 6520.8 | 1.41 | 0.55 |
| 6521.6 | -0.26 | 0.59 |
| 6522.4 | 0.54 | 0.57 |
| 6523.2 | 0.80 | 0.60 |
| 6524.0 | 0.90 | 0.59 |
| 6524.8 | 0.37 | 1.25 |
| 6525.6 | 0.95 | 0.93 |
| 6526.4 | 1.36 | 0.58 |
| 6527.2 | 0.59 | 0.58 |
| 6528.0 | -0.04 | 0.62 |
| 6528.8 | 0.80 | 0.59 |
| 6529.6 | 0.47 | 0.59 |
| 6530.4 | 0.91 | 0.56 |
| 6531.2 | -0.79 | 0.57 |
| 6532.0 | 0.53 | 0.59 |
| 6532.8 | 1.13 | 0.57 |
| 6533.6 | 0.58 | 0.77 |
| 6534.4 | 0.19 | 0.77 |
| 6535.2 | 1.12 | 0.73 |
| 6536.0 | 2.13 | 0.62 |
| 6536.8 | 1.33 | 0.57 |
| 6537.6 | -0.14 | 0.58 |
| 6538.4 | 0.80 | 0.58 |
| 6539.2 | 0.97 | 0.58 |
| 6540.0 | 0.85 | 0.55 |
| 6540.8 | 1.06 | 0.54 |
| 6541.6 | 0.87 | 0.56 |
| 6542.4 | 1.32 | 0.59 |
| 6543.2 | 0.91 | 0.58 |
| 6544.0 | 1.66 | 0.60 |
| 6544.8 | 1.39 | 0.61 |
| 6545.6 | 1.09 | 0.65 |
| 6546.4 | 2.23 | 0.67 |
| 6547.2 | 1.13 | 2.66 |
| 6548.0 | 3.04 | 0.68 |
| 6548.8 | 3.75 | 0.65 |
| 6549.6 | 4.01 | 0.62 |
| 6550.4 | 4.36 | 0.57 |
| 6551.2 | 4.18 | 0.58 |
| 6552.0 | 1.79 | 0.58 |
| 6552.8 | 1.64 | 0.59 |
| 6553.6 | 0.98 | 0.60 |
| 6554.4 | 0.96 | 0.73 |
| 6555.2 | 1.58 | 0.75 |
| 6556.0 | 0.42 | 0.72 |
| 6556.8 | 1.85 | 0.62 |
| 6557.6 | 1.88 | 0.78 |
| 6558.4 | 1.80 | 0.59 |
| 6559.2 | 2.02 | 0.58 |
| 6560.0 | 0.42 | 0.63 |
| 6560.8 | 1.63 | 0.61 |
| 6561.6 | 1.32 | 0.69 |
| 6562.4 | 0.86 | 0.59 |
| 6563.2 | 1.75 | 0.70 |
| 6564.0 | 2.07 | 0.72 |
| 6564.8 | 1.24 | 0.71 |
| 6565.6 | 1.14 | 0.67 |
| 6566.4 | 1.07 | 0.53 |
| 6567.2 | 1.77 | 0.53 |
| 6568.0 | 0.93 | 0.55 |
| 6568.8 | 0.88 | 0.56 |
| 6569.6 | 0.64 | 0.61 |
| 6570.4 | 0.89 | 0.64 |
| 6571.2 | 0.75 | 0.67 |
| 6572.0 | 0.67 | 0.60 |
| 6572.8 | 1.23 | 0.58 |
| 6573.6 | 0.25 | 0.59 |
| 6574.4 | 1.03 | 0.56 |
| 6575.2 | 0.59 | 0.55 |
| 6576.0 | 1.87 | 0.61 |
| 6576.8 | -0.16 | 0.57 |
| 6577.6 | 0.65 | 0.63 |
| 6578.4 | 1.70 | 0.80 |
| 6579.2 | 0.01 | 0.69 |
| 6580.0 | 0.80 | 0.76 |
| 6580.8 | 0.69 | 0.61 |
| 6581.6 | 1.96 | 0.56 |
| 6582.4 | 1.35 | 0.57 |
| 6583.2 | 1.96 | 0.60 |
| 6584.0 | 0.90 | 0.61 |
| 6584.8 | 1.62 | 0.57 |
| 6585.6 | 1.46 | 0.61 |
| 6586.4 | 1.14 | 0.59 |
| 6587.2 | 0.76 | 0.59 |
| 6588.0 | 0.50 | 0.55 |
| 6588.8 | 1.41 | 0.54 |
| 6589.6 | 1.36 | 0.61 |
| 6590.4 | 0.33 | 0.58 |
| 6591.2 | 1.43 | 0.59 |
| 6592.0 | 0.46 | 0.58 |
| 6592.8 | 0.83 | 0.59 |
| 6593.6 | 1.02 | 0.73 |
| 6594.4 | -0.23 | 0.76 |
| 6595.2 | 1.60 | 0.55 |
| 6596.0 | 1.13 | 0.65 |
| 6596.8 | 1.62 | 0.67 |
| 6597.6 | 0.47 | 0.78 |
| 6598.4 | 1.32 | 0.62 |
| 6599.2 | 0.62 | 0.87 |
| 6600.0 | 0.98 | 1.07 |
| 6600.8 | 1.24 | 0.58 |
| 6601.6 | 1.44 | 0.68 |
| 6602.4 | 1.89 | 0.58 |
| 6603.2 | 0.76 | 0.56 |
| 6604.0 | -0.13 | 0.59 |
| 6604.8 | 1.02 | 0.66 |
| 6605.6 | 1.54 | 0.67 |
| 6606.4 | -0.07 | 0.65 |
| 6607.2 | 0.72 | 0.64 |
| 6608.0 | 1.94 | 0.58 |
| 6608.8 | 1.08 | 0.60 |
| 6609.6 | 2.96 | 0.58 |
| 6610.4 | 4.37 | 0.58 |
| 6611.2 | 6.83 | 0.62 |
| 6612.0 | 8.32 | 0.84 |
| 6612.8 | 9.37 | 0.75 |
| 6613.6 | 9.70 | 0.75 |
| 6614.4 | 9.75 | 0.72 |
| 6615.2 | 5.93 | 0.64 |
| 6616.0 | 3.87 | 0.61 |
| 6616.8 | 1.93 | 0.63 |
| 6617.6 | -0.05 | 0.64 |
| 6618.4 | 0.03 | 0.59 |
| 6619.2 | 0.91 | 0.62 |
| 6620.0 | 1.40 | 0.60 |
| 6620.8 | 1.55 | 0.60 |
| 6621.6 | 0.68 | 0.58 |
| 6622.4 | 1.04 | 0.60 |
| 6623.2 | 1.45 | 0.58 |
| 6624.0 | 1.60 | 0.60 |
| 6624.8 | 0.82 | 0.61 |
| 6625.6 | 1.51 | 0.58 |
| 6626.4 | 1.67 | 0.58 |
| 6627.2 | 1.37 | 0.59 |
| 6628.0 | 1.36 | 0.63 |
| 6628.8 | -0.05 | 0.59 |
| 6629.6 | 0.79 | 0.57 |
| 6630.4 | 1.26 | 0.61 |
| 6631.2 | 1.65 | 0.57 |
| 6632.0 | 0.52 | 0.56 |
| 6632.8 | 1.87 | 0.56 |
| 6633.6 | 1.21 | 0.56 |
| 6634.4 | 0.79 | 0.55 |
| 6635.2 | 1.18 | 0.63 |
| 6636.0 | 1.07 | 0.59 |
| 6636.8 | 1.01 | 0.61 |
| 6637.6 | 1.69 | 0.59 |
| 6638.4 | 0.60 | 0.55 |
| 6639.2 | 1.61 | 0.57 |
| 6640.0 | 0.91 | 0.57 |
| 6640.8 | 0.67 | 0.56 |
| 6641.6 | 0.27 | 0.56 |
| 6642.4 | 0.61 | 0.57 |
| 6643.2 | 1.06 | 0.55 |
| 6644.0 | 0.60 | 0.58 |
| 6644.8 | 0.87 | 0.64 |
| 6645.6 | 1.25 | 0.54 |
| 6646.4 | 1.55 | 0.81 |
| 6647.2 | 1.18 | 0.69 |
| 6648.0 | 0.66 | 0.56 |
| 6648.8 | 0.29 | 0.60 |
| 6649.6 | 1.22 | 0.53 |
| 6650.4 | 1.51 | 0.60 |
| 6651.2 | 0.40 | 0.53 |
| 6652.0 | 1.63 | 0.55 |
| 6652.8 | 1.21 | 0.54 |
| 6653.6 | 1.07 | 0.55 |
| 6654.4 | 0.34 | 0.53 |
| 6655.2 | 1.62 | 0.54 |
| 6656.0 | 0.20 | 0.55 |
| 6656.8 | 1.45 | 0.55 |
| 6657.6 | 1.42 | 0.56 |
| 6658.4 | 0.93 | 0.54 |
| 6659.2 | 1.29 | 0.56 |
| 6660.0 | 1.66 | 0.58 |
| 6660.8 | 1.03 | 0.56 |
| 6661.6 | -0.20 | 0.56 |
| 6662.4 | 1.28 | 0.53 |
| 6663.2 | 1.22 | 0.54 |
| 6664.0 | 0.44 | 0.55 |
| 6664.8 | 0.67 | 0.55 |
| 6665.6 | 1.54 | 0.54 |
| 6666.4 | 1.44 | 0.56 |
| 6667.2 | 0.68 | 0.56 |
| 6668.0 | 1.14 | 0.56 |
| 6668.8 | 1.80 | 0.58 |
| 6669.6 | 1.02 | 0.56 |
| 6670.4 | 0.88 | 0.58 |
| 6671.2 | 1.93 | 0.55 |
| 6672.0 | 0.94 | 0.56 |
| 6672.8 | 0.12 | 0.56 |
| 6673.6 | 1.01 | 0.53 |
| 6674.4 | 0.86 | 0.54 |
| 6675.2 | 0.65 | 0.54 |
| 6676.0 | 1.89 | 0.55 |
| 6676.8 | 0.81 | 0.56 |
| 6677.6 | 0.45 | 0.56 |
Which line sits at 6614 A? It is [O III]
